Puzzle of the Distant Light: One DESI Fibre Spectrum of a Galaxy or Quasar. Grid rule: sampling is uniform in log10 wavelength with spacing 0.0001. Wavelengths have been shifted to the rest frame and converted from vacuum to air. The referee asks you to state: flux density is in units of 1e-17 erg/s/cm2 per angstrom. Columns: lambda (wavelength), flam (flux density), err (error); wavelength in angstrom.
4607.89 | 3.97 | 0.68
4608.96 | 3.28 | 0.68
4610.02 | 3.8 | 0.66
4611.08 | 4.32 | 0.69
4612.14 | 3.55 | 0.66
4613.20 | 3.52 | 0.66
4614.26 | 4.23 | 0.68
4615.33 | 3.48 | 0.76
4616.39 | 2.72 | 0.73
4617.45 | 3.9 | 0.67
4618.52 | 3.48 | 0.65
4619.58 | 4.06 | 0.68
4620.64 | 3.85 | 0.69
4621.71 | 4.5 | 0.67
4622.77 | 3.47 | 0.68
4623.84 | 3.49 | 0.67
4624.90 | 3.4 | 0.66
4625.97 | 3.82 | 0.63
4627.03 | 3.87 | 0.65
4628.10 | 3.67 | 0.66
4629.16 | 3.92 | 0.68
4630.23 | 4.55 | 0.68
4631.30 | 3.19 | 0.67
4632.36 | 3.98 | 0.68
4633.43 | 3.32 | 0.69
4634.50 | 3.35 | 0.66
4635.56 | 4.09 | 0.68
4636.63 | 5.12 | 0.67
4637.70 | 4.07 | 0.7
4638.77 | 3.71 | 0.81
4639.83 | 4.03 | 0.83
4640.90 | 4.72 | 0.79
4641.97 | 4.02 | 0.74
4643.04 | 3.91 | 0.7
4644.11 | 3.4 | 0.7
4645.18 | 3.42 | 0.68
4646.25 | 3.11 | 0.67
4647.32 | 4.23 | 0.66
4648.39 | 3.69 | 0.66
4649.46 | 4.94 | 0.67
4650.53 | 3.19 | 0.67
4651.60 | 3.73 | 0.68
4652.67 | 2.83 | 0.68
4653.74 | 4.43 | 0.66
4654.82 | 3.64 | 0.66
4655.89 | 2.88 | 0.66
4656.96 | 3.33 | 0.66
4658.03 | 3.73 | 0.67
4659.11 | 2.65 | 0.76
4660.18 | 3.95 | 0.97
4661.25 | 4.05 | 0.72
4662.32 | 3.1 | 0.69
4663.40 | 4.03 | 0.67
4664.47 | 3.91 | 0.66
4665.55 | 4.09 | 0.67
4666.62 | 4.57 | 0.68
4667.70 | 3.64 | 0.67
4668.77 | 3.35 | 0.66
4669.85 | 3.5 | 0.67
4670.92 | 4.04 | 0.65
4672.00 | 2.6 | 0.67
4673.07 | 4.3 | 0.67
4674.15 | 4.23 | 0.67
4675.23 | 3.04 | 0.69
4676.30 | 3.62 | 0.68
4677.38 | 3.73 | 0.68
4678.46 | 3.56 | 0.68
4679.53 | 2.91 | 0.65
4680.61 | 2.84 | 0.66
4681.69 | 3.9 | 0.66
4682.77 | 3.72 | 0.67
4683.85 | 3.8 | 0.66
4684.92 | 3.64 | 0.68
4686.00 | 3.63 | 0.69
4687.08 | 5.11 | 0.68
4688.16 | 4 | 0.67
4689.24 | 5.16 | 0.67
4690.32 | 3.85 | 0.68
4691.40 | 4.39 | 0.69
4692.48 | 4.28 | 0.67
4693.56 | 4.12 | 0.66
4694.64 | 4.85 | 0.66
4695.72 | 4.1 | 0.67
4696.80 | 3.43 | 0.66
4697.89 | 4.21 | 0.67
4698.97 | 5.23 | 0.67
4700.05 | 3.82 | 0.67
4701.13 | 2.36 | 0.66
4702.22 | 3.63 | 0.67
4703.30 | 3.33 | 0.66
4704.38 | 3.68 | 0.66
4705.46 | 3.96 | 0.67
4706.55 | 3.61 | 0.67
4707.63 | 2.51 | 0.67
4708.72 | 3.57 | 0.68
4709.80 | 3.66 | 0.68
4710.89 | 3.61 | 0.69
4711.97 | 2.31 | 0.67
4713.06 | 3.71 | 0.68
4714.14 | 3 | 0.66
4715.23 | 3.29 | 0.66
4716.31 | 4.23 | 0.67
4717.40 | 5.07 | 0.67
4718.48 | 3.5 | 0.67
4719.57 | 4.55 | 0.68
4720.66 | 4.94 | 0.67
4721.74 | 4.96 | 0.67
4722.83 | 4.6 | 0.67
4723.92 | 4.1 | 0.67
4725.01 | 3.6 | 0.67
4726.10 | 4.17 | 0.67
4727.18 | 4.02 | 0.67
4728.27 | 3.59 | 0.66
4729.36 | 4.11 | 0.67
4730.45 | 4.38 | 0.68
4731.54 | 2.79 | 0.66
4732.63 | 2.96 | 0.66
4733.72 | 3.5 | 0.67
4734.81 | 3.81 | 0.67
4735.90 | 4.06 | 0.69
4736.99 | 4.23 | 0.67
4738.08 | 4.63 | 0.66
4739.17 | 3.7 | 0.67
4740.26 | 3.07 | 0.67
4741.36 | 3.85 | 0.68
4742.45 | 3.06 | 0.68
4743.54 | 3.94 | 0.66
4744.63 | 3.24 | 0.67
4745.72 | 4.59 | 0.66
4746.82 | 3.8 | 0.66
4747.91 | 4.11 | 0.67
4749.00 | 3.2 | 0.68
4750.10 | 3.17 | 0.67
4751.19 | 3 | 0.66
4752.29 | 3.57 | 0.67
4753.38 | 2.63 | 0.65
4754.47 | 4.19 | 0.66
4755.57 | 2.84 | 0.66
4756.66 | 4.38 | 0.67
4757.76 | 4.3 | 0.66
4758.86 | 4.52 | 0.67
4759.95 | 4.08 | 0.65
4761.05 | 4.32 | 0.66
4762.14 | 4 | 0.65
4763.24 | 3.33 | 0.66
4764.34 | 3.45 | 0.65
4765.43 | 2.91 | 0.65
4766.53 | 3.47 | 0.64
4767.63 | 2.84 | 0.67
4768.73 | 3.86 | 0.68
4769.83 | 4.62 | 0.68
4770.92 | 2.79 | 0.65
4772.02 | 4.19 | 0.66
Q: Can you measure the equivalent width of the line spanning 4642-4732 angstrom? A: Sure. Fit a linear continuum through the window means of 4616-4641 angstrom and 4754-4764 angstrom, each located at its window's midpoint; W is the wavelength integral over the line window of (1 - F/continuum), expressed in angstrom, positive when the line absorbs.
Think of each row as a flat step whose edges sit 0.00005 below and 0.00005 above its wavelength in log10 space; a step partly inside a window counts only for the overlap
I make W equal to 2.6 angstrom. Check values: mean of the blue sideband 3.84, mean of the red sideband 3.98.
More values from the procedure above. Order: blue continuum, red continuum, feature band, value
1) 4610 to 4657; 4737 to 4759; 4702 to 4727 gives -0.68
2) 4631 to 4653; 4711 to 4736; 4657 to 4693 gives 0.63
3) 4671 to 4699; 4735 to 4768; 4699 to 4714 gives 1.64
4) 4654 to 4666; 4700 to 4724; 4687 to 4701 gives -2.22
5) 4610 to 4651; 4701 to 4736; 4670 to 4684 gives 0.85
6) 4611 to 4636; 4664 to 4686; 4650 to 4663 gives 0.75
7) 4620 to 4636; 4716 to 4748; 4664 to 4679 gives 0.48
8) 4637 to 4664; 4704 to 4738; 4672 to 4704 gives -0.78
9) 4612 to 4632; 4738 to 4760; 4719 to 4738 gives -1.79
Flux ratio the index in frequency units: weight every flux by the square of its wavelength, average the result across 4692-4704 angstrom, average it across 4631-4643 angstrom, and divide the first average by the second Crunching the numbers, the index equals 1.02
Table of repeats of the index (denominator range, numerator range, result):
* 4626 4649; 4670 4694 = 1.01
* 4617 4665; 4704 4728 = 1.05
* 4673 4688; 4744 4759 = 1.02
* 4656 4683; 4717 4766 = 1.10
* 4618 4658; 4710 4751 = 1.05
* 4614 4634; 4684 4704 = 1.12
